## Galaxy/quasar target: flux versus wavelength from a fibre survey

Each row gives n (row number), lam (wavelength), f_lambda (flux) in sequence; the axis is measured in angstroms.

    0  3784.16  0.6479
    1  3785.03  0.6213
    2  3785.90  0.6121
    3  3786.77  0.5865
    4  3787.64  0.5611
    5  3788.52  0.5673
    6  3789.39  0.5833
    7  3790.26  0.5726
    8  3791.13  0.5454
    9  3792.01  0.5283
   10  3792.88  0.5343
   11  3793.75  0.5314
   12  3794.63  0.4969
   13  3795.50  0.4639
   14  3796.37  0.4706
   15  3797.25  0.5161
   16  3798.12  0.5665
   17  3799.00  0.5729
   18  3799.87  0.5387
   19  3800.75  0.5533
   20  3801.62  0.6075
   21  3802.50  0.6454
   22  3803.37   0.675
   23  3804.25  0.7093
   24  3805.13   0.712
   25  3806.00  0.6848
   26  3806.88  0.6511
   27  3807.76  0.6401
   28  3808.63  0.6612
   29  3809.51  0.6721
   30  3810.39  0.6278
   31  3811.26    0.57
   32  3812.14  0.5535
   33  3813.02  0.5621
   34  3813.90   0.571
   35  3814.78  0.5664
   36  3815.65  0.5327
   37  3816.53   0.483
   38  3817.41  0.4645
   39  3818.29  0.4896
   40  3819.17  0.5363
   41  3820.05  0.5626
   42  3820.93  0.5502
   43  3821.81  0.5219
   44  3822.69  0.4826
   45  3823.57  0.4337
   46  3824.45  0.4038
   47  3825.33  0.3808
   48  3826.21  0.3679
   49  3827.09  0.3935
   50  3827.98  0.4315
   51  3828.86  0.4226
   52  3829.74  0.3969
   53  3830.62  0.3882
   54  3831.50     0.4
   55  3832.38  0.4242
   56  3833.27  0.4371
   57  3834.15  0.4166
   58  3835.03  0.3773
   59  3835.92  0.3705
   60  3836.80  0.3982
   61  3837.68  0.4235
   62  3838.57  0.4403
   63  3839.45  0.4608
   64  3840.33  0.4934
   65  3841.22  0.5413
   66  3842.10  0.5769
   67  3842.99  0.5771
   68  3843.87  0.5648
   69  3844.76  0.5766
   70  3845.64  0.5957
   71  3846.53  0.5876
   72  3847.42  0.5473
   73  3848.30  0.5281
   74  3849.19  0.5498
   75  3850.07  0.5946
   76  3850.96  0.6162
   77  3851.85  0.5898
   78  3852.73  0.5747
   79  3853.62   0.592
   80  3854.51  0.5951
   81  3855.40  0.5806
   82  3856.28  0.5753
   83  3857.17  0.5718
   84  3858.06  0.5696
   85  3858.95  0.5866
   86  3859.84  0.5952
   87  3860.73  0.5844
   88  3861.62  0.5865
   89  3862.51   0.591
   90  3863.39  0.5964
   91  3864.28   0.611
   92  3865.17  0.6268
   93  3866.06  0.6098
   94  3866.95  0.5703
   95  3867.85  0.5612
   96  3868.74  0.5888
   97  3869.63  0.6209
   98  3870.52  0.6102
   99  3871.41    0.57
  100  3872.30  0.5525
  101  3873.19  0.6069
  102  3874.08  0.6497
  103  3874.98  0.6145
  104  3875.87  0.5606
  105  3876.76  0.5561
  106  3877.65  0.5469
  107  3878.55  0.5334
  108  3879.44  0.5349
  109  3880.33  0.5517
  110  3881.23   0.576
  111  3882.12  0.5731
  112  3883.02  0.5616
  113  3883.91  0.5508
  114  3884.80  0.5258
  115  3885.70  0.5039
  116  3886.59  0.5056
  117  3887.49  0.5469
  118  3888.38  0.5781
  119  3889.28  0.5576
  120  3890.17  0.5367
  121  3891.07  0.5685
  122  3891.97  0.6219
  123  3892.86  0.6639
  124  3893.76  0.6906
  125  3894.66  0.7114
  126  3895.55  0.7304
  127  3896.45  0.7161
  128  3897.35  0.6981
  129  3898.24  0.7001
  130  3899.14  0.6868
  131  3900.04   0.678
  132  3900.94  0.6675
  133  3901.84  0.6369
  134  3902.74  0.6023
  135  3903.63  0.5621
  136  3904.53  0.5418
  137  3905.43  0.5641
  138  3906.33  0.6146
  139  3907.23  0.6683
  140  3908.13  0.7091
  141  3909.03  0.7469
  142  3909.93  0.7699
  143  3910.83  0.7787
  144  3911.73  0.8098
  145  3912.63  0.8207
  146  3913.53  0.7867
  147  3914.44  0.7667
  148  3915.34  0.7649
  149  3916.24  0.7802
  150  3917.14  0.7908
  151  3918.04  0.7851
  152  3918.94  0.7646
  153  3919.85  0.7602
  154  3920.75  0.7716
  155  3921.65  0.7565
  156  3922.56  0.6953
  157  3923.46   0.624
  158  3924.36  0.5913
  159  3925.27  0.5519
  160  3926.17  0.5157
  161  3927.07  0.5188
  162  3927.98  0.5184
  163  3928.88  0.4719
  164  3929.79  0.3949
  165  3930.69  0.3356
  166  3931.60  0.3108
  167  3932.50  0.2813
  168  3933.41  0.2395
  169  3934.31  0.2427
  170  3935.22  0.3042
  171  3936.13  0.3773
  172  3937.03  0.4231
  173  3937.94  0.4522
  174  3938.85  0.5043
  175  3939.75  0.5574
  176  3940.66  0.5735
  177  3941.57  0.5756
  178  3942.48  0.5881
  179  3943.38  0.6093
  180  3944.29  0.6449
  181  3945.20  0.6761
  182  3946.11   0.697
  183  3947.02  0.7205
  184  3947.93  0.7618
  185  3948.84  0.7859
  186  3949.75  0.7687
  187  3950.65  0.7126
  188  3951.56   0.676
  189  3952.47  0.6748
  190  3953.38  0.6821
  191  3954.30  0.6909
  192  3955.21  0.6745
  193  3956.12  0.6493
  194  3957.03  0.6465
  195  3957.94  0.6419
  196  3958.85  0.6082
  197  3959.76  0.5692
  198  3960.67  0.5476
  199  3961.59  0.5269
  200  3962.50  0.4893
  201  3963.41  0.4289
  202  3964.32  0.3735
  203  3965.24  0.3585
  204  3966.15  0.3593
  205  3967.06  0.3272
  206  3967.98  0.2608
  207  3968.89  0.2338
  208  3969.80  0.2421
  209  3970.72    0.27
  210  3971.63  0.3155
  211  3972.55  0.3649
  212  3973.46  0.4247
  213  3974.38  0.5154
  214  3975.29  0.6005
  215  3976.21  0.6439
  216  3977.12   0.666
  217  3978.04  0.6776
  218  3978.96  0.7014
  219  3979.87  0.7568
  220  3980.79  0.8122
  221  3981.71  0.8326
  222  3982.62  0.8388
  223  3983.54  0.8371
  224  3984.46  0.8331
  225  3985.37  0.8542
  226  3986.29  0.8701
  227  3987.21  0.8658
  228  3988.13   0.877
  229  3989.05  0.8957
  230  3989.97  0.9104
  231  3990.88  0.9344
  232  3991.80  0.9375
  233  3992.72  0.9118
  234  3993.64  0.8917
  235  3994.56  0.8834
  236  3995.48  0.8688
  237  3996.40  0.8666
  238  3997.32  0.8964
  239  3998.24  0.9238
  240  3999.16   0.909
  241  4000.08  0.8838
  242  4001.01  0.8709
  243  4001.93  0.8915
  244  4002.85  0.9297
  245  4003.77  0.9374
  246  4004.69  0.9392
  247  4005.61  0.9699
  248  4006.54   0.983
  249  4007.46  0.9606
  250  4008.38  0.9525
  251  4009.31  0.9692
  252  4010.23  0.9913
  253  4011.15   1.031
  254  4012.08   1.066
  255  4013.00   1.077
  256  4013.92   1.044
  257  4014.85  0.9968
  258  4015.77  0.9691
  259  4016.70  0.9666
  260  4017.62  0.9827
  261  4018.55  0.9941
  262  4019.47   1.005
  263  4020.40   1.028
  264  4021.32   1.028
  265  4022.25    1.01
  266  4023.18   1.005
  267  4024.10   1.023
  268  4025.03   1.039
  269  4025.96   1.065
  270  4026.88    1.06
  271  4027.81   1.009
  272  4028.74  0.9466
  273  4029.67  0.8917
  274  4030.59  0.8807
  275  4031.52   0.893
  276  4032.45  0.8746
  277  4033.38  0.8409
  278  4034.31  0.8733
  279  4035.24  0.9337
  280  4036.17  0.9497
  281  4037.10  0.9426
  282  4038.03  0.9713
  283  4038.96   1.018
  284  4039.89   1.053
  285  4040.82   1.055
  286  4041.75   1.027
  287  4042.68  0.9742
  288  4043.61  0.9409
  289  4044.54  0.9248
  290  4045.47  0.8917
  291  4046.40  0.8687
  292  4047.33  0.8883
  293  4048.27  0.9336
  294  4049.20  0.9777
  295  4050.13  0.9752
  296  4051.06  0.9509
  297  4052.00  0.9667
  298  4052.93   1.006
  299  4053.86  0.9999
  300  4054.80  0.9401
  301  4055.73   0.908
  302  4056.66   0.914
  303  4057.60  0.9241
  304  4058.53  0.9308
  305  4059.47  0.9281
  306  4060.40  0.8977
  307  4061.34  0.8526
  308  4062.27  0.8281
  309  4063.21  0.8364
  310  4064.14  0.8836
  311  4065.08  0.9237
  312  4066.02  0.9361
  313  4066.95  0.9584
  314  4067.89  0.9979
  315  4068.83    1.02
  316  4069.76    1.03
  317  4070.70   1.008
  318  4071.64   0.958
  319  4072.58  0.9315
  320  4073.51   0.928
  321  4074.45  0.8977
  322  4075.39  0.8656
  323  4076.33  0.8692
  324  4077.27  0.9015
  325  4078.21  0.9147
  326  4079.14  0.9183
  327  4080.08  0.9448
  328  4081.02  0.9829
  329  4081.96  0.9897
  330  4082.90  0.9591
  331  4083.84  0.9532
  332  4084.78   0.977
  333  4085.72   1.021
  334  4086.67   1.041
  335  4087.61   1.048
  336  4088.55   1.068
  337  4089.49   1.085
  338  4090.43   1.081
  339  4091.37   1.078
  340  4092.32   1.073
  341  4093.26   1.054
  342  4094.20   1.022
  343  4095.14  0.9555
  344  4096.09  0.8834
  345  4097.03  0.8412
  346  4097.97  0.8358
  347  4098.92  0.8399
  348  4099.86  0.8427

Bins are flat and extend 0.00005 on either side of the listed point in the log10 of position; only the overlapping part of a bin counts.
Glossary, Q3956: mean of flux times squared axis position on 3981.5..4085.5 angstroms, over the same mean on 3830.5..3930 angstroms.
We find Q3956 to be 1.70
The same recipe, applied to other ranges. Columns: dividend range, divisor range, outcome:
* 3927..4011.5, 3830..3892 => 1.28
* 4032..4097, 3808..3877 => 2.00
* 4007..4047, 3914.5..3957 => 1.72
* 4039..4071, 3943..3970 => 1.74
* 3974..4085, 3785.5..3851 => 1.95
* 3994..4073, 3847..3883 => 1.79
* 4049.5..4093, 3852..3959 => 1.71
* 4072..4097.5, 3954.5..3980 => 2.09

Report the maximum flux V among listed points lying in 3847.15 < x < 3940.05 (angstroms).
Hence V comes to 0.8207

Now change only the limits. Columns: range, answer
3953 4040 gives 1.077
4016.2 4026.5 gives 1.065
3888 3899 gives 0.7304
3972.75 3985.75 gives 0.8542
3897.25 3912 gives 0.8098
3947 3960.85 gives 0.7859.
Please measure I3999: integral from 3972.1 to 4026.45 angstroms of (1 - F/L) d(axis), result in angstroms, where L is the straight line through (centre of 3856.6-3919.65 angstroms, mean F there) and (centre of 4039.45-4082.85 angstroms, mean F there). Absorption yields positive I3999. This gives -3.6 angstroms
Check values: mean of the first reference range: 0.632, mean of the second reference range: 0.941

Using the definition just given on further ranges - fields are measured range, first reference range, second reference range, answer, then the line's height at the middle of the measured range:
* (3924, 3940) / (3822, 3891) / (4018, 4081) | 6.3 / 0.695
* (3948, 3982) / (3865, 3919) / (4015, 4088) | 9.8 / 0.782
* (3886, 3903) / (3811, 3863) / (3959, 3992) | -2.6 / 0.551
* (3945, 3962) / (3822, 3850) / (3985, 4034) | 2.6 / 0.793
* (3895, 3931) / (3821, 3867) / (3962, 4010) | -3.0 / 0.618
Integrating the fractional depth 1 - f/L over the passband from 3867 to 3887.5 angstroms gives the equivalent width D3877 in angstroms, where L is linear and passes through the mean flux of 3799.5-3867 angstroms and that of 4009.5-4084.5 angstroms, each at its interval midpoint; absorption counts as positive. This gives 1.9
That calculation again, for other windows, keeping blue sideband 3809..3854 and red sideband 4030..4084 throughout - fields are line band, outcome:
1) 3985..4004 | -1.84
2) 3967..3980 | 5.26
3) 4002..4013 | -1.76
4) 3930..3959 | 6.42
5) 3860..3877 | -0.59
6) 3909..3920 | -1.96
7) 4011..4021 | -1.82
